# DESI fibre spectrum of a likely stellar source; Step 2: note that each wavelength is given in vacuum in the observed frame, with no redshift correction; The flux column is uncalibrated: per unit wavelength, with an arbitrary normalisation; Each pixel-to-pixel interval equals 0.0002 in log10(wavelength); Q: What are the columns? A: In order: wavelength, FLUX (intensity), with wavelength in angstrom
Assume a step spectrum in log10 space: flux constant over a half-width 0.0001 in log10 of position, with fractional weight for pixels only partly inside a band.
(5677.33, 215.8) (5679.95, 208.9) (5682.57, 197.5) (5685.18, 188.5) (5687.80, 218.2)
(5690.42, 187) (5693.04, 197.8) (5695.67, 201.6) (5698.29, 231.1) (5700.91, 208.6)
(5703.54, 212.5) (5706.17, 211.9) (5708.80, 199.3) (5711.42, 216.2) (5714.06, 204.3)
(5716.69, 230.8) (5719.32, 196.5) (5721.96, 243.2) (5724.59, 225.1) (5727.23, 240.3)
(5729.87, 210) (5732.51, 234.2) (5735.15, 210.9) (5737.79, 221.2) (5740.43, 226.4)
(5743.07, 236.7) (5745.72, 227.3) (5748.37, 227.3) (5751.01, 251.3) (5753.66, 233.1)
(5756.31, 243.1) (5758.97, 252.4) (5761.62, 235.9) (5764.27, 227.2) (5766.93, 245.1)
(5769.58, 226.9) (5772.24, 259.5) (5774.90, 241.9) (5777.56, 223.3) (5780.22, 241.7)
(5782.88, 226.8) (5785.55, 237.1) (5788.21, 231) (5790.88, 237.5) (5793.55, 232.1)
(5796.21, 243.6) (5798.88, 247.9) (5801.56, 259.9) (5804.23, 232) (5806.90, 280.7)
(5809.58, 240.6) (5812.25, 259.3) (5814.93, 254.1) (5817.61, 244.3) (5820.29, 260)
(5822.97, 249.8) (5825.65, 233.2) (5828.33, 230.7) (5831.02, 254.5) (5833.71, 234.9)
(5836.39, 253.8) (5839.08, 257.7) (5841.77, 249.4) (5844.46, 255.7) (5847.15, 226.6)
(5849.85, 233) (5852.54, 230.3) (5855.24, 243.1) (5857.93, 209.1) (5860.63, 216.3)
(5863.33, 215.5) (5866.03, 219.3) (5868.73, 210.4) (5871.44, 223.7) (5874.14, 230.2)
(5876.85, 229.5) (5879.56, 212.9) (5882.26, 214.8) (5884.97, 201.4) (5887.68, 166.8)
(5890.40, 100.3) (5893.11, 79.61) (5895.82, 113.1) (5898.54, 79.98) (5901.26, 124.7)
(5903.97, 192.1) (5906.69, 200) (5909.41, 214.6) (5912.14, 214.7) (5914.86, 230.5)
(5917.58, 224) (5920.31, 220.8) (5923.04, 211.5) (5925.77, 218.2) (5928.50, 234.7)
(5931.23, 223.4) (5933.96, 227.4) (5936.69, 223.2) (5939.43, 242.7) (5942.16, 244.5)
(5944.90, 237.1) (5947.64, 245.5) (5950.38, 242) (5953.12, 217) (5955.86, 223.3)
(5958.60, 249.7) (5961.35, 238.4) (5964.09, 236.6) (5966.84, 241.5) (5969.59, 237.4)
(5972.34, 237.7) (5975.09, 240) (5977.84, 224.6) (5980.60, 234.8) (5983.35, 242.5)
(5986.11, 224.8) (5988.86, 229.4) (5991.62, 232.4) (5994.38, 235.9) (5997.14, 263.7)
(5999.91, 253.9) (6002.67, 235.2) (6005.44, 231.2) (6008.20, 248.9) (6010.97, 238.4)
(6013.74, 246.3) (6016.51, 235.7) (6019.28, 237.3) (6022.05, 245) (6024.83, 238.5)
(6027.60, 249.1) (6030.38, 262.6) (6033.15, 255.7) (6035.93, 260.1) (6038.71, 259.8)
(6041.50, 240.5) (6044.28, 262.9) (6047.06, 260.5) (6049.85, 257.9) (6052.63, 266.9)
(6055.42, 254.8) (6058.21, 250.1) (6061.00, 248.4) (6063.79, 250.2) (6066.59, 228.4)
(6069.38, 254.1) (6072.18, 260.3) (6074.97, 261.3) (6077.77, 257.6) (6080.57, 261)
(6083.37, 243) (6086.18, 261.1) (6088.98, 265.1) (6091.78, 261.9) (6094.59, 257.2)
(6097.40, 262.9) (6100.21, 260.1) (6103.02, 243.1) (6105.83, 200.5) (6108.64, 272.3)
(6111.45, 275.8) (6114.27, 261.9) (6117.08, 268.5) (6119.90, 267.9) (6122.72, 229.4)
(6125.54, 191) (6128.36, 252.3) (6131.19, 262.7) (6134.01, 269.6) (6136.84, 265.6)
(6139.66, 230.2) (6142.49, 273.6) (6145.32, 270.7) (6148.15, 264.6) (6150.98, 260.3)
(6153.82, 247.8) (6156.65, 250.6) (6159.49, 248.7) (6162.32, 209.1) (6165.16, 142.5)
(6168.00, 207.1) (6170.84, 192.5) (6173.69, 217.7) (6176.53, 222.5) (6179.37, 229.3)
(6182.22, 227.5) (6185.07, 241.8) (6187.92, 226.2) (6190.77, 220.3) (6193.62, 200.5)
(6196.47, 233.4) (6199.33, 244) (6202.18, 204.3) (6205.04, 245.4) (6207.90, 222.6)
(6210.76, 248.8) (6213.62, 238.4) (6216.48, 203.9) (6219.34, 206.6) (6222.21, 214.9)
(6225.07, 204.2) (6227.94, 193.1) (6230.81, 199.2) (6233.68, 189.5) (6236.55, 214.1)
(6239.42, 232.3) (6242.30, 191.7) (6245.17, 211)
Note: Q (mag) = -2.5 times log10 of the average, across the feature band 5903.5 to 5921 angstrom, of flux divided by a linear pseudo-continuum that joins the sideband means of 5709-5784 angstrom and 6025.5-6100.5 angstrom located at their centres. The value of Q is 0.14 mag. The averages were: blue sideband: 230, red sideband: 256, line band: 215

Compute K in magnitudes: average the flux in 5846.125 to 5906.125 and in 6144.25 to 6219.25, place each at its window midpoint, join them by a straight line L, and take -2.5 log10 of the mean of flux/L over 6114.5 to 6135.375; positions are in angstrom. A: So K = -0.136 mag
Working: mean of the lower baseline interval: 189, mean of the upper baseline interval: 227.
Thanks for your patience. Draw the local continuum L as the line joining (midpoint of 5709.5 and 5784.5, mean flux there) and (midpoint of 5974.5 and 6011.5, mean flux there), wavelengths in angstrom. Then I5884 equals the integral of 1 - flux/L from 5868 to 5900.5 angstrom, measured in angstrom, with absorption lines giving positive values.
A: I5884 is 8.9 angstrom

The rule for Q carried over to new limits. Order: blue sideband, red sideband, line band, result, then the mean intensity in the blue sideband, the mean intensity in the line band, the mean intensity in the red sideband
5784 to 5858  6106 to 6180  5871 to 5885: 0.110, 244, 220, 241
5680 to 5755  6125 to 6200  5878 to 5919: 0.289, 217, 172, 234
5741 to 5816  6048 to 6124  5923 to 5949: 0.074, 241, 232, 255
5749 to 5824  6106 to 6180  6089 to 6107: -0.036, 243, 250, 241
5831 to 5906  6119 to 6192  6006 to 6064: -0.136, 202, 251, 235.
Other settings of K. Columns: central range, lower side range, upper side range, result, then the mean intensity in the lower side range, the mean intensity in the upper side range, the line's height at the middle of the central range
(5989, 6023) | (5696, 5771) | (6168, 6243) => -0.10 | 226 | 218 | 221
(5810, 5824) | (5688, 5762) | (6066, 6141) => -0.11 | 222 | 253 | 229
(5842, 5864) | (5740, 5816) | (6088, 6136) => 0.06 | 241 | 253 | 244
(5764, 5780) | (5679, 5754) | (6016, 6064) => -0.07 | 217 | 252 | 223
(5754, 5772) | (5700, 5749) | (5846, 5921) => -0.12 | 220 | 195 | 214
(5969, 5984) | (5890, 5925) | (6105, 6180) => -0.22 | 172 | 241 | 192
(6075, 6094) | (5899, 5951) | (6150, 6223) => -0.17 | 217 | 223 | 221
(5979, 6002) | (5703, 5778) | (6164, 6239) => -0.08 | 228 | 216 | 221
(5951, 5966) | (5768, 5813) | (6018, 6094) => 0.07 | 242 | 254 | 250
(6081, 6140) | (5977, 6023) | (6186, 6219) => -0.10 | 239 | 226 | 232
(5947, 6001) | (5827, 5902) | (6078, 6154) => -0.05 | 205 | 255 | 227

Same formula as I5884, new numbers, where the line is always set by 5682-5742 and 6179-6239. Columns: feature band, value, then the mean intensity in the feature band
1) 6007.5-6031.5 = -3.0 angstrom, 244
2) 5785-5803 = -2.2 angstrom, 241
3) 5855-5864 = -0.1 angstrom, 219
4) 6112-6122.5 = -2.1 angstrom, 263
